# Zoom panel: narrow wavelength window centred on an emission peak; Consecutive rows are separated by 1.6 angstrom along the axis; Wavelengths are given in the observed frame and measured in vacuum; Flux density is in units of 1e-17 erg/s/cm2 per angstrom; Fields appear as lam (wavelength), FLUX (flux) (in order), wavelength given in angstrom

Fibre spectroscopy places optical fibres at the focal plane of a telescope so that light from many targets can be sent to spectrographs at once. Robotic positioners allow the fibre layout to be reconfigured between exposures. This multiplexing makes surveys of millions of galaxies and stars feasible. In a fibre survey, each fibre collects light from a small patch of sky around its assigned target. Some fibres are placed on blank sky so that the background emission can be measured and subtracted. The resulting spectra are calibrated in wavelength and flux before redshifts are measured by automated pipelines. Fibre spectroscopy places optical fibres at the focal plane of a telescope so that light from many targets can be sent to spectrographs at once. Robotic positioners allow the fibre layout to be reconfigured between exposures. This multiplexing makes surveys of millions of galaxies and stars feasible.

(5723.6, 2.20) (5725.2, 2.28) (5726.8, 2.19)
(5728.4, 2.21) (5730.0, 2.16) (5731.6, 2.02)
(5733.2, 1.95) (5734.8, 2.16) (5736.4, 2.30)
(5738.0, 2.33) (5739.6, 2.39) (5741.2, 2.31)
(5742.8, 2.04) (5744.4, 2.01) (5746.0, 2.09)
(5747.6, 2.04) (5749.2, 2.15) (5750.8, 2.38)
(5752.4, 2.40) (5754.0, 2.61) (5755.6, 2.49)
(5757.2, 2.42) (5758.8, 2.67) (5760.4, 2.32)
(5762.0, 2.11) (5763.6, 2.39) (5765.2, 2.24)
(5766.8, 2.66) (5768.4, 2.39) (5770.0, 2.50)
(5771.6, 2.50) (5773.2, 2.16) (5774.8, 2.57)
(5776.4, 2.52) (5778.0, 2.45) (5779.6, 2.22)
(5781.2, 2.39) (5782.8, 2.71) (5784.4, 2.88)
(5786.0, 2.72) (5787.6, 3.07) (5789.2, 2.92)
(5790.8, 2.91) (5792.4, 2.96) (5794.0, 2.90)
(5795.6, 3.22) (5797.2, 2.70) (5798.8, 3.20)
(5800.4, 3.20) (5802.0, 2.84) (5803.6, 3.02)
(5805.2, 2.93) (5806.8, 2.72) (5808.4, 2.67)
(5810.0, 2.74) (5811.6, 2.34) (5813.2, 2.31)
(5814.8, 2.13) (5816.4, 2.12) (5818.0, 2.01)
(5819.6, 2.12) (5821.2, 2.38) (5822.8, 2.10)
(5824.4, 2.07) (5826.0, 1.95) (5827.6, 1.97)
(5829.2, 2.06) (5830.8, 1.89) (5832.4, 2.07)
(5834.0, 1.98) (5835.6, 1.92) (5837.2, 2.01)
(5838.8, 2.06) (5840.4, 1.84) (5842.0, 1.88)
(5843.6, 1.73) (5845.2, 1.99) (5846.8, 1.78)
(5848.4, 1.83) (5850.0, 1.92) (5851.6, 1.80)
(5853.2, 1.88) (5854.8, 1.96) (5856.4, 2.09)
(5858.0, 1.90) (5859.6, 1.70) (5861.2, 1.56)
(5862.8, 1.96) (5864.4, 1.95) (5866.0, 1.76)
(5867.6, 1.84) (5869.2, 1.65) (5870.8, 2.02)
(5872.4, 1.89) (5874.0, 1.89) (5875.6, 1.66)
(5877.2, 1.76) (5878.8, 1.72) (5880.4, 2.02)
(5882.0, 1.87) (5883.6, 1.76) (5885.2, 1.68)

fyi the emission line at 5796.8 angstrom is C III]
